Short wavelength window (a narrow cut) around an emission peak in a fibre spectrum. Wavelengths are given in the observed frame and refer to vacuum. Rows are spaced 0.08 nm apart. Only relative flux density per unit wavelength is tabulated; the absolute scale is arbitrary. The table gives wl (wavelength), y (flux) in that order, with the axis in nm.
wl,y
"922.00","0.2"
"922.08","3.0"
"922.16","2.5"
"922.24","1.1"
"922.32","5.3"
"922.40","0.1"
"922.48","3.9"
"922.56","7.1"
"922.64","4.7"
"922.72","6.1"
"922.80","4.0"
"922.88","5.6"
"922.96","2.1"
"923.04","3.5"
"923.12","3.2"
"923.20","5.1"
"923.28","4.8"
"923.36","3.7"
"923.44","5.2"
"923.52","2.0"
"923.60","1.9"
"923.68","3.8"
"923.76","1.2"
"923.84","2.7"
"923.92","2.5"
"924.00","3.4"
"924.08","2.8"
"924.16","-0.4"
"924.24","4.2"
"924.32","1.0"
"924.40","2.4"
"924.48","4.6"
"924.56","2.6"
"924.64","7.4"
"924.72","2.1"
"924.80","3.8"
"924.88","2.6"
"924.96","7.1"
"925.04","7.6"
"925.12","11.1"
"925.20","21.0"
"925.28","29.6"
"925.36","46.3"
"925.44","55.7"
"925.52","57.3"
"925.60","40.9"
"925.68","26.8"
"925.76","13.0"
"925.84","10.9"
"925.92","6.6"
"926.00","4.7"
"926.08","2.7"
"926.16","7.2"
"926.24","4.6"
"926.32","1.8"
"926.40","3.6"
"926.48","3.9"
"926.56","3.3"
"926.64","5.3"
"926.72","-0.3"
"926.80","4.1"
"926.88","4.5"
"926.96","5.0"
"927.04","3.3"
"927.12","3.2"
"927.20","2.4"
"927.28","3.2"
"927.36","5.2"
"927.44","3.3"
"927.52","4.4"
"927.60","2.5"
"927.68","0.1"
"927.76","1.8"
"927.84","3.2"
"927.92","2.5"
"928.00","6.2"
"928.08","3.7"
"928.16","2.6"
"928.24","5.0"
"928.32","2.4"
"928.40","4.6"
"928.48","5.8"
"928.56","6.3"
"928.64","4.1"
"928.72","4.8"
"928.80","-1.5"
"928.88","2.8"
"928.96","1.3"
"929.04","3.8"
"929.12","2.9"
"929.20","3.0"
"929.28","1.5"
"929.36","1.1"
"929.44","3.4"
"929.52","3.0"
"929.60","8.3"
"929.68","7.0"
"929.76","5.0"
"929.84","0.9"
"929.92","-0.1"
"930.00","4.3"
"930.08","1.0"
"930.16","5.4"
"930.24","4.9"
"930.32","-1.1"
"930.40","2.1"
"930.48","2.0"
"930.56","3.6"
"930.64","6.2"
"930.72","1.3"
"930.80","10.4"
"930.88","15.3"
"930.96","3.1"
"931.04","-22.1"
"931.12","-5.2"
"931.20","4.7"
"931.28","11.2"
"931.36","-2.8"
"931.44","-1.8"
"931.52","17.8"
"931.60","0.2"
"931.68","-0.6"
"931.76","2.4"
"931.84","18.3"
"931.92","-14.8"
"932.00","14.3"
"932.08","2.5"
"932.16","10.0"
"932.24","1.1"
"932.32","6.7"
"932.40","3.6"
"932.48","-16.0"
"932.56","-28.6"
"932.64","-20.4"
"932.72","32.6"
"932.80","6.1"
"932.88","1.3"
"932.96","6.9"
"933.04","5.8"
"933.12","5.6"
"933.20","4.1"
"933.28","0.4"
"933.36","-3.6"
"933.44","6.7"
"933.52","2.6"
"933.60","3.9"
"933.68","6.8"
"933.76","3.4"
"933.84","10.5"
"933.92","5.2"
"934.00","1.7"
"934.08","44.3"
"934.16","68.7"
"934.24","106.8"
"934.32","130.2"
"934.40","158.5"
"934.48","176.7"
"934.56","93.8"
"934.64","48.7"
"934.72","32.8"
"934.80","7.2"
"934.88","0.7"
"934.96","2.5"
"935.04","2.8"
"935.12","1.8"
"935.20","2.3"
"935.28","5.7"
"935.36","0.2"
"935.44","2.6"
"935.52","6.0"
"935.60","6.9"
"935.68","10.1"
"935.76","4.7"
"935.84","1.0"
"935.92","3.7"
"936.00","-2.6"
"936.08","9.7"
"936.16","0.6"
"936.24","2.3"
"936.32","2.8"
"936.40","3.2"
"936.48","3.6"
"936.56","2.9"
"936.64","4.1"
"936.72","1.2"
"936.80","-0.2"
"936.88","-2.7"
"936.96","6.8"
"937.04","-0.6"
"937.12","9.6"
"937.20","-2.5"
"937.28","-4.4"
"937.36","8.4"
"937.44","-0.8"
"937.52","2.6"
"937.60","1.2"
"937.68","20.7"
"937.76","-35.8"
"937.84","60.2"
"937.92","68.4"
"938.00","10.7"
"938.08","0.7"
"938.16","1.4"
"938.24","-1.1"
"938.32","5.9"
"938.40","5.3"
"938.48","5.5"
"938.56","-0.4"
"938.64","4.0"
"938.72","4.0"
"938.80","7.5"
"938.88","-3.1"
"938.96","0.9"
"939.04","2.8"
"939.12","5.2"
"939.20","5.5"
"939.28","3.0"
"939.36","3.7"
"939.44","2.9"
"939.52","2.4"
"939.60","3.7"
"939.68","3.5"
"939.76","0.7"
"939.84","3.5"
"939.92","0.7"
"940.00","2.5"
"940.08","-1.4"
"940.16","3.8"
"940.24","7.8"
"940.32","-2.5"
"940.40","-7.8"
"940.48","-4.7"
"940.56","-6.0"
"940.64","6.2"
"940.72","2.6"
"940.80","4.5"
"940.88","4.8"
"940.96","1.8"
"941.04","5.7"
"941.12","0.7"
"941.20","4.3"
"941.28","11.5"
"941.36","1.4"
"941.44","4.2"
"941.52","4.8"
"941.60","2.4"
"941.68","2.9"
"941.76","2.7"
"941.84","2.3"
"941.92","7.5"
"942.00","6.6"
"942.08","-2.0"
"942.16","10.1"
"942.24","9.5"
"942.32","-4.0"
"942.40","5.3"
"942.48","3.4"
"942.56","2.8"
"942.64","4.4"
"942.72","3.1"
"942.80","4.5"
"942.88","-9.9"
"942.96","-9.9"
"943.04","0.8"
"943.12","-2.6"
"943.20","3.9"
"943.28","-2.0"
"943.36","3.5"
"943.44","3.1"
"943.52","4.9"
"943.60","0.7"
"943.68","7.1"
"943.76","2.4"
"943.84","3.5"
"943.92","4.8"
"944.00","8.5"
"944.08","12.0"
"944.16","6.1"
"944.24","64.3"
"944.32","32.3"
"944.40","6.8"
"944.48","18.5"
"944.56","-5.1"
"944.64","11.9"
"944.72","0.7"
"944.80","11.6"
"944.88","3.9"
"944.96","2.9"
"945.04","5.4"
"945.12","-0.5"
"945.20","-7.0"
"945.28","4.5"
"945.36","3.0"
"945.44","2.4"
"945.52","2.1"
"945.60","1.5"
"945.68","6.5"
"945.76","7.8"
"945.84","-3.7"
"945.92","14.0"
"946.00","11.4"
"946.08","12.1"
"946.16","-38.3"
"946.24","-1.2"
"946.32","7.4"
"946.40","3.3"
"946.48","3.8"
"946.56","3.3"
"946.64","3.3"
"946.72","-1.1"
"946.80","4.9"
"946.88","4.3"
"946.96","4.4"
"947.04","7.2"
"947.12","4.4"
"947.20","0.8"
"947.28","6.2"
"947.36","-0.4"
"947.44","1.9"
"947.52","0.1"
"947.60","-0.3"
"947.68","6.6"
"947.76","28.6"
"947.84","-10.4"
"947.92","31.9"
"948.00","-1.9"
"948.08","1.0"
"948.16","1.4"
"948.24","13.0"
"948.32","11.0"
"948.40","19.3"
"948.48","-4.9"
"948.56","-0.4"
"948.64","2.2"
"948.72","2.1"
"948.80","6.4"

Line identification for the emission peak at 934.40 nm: [O III] 5007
